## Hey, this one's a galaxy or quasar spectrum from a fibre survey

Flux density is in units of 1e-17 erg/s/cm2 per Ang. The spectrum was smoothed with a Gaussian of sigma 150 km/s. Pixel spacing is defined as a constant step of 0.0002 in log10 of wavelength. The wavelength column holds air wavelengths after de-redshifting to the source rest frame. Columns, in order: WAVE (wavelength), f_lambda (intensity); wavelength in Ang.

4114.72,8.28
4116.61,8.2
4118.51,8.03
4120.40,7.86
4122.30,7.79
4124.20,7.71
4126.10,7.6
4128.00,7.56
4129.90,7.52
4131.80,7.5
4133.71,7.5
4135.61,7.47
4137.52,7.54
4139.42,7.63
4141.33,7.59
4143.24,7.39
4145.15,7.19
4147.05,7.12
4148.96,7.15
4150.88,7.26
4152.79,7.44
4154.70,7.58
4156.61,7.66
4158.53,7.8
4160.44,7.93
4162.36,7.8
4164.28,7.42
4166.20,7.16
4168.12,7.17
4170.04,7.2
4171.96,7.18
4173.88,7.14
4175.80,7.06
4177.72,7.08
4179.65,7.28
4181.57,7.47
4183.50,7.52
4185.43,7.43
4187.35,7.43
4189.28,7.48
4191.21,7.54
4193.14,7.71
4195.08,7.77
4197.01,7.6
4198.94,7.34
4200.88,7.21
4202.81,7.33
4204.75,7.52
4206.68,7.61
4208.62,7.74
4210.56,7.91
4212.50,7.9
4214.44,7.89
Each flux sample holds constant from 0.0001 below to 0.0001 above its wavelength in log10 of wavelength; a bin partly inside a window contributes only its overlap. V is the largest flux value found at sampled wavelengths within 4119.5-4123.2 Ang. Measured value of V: 7.86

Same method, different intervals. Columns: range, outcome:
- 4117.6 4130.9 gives 8.03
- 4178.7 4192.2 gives 7.54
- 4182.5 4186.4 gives 7.52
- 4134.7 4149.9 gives 7.63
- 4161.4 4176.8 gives 7.8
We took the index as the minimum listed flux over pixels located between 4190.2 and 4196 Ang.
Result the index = 7.54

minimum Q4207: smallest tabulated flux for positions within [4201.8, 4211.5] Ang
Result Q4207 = 7.33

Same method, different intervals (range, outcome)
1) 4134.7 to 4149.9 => 7.12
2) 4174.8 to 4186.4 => 7.06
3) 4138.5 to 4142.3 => 7.59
